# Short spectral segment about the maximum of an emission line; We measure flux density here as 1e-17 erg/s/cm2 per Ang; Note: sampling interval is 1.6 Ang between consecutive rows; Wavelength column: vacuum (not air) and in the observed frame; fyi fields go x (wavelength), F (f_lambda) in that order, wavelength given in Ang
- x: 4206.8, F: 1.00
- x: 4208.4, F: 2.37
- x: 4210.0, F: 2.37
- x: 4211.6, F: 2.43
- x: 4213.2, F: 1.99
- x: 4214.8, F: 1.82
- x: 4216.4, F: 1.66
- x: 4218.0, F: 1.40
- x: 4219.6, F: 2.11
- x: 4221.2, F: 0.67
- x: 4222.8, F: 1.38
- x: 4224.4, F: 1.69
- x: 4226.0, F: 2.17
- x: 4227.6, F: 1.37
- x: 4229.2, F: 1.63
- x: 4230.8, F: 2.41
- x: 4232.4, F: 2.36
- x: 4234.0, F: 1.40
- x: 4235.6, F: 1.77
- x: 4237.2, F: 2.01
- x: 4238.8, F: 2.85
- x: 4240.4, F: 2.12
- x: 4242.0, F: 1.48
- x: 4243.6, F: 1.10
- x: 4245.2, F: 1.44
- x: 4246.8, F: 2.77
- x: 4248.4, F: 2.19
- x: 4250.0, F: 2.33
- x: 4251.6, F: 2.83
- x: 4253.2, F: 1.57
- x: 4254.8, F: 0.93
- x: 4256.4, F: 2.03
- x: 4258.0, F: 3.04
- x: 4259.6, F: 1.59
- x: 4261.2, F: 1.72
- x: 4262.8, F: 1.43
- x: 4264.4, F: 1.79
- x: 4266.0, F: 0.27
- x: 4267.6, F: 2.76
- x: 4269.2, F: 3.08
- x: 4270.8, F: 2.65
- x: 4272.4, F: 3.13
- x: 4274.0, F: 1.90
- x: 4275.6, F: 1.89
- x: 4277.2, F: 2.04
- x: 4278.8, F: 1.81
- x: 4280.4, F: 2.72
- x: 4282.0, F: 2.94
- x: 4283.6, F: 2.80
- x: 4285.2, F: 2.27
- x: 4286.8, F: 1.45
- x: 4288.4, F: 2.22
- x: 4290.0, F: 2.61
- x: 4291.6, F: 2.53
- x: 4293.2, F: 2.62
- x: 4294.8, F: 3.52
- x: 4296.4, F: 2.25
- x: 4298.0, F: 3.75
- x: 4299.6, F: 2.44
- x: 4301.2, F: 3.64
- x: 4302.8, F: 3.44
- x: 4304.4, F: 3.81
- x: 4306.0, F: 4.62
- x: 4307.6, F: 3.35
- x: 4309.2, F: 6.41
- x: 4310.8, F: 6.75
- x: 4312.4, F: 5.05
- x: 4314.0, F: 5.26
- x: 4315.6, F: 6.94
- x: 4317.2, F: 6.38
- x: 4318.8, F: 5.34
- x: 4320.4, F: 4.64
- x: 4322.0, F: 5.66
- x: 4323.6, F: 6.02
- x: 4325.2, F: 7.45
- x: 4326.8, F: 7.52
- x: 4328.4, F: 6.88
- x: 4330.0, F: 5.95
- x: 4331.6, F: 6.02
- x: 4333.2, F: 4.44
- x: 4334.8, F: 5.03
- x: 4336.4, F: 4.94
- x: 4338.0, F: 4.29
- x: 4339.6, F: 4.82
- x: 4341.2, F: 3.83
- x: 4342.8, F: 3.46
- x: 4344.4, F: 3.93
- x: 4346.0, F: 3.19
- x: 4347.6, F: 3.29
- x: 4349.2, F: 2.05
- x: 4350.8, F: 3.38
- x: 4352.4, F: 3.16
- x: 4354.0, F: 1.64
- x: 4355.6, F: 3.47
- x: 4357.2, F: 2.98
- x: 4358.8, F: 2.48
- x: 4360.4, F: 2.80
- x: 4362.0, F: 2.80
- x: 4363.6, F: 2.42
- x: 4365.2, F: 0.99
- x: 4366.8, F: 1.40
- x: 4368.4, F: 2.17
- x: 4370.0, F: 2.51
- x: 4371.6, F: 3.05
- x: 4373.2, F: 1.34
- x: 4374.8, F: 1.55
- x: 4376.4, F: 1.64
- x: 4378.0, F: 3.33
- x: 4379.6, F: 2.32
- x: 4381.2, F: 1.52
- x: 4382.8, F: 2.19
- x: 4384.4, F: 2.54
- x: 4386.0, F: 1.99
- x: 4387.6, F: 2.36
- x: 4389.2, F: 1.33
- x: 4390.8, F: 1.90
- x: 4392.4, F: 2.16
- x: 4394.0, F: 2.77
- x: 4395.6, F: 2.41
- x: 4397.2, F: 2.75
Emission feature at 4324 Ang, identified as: Mg II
